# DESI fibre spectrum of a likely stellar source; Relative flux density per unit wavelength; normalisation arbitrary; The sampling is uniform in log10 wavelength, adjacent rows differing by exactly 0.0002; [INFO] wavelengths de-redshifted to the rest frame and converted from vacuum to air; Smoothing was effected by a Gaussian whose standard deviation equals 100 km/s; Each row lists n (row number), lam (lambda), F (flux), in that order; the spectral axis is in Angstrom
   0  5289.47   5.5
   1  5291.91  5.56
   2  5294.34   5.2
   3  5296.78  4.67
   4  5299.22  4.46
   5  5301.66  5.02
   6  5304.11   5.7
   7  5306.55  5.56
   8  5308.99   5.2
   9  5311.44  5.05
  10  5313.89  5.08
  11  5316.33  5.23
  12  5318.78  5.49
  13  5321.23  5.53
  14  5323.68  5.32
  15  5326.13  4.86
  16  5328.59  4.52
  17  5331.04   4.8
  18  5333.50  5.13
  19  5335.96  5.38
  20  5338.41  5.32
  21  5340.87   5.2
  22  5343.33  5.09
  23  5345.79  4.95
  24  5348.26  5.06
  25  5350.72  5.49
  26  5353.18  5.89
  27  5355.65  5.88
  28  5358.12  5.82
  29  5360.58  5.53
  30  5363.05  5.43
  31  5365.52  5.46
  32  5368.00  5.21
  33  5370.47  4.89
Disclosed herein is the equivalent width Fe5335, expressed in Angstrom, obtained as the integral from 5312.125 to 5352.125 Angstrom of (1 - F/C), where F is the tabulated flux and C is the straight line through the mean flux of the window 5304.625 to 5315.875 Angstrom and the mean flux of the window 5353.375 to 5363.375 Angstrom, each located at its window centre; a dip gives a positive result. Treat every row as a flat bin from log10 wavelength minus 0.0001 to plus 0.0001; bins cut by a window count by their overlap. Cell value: 2.2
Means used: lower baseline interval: 5.26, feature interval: 5.16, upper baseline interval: 5.71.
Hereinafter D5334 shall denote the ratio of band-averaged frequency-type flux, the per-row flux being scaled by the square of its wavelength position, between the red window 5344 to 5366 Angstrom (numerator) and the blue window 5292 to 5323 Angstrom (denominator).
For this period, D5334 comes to 1.08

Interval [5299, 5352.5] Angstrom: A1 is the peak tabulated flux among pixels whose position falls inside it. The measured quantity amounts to 5.7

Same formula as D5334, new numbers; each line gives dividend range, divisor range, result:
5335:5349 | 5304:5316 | 0.99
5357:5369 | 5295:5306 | 1.12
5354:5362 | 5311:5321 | 1.11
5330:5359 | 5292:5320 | 1.05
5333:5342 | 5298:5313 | 1.03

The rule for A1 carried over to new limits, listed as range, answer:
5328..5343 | 5.38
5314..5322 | 5.53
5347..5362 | 5.89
